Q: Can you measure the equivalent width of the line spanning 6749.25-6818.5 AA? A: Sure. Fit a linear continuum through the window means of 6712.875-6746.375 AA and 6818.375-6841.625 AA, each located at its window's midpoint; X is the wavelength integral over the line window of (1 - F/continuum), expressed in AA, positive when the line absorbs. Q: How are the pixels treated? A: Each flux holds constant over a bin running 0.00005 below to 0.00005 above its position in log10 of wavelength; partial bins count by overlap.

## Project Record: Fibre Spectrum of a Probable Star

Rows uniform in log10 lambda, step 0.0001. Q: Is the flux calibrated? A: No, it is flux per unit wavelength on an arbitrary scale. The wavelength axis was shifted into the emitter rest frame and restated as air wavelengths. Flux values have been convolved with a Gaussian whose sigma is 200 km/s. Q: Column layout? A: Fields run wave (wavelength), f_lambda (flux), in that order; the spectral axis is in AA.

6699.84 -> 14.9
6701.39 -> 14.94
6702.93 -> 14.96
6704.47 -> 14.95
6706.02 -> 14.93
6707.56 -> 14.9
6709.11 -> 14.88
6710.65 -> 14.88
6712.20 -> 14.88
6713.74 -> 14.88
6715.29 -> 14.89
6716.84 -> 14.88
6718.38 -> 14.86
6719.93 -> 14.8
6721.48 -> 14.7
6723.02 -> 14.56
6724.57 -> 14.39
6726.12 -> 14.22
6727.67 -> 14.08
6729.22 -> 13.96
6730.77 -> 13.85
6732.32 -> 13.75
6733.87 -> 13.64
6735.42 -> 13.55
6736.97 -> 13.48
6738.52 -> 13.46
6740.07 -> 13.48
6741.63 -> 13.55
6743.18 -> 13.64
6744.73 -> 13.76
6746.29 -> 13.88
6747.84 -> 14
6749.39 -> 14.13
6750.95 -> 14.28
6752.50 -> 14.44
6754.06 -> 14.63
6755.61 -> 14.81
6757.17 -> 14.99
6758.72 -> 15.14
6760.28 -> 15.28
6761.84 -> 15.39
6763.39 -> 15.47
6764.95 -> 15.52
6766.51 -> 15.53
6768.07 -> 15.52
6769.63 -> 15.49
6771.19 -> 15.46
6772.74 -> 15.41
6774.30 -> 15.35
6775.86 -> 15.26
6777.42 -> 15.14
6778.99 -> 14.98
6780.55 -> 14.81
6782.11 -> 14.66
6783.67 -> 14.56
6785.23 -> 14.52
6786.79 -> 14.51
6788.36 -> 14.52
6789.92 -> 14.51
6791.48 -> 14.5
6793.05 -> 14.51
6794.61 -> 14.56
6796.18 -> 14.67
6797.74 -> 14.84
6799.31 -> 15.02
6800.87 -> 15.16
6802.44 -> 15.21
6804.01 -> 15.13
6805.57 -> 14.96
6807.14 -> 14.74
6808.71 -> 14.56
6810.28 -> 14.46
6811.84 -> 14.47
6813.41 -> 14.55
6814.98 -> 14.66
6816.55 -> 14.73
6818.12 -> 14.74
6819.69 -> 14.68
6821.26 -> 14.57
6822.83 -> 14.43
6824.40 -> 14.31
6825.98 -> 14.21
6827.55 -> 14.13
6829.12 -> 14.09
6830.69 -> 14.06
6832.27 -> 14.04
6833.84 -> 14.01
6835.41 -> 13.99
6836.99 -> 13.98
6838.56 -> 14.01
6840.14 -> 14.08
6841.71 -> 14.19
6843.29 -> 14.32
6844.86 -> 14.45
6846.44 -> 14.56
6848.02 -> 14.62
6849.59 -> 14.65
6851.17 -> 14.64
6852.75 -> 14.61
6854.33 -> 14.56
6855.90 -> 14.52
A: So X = -3.6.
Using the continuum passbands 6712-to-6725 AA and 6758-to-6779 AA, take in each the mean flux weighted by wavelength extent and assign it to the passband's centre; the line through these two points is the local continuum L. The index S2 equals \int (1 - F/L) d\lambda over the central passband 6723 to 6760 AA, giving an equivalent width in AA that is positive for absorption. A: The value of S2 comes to 2.4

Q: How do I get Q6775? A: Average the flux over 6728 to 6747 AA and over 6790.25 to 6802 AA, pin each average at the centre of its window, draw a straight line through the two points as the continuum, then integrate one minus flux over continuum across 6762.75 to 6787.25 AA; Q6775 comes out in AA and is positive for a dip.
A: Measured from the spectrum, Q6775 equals -1.3 AA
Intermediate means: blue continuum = 13.7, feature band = 15.1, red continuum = 14.8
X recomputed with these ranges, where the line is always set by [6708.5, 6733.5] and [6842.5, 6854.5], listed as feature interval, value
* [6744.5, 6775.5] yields -0.9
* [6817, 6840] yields 0.5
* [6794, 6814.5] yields -0.4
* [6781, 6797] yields 0.0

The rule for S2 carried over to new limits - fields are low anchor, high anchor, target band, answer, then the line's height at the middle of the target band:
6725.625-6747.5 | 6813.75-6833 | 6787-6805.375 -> -0.8 AA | 14.2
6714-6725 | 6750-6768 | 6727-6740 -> 1.0 AA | 14.9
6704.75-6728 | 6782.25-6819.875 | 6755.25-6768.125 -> -0.5 AA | 14.7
